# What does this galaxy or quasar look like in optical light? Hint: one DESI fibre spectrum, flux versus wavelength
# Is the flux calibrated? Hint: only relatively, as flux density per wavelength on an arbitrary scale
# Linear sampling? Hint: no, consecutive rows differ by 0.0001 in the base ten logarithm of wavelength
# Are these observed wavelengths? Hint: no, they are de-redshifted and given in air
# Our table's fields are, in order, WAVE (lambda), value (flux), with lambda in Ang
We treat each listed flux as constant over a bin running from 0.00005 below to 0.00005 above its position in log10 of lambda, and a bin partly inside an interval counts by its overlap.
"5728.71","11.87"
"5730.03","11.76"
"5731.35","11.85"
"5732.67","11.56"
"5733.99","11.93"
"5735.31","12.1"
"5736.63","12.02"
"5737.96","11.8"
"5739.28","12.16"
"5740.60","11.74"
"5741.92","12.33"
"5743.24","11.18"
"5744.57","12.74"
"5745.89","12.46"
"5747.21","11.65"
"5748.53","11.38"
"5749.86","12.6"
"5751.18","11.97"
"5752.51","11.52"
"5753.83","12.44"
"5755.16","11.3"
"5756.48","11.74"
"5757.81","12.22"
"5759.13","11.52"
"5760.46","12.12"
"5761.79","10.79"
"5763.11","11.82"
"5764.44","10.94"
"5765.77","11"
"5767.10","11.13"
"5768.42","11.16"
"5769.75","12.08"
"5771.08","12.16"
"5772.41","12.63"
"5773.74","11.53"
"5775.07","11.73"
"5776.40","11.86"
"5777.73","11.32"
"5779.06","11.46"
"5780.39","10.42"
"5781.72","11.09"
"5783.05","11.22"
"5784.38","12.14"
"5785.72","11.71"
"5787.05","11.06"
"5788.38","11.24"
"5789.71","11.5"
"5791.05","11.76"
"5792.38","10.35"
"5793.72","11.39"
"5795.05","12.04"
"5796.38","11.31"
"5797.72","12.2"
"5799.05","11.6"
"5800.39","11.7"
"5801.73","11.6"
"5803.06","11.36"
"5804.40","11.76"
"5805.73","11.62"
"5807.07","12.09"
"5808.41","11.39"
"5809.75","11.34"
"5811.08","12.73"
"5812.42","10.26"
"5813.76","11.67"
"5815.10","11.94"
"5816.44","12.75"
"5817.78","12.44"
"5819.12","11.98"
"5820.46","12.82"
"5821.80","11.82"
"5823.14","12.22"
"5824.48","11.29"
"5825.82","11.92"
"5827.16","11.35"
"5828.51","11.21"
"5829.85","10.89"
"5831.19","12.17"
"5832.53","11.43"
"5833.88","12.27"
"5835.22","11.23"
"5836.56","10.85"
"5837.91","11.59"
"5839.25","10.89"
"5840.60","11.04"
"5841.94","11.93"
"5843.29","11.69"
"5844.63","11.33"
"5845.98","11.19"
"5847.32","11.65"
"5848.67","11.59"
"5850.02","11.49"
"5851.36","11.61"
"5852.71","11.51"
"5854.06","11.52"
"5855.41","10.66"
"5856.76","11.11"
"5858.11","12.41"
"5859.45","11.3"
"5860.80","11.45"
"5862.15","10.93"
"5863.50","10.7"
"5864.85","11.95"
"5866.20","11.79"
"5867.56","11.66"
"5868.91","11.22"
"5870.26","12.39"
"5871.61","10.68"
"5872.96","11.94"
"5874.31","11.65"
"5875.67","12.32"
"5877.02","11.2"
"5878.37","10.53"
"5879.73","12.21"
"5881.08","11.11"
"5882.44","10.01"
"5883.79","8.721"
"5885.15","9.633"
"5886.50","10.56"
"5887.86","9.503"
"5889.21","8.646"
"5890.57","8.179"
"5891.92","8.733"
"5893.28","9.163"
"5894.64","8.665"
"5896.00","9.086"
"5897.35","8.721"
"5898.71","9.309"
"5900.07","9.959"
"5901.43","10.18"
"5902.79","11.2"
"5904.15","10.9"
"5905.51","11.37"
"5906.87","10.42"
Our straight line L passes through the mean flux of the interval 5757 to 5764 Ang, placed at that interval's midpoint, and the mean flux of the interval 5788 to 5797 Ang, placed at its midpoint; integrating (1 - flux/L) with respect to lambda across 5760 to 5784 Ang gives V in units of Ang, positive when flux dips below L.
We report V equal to 0.19 Ang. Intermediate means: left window 11.7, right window 11.4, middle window 11.5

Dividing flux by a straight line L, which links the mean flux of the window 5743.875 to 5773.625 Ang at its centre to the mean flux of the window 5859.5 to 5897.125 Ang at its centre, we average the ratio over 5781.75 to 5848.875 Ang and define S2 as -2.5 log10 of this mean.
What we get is -0.04 mag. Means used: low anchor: 11.8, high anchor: 10.5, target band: 11.6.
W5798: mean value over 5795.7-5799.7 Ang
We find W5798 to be 11.7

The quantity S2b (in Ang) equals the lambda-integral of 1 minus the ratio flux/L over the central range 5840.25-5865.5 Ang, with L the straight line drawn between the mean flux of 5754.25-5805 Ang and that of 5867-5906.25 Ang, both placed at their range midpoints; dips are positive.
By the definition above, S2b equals -1.7 Ang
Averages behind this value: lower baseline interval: 11.5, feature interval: 11.4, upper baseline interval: 10.3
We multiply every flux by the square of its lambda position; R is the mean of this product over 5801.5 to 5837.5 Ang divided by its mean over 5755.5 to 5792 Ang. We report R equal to 1.03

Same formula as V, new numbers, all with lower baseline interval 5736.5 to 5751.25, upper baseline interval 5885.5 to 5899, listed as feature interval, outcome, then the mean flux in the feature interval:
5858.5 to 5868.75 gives -1.9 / 11.4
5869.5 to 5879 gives -2.1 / 11.5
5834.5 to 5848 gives -1.7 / 11.3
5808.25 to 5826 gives -2.3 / 11.9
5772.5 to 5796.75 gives -0.5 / 11.4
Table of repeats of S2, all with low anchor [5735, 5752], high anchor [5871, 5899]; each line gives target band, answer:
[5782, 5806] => -0.022 mag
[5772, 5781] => 0.000 mag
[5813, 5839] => -0.087 mag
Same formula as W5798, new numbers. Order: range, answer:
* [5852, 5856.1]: 11.2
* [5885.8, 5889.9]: 9.57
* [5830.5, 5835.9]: 11.8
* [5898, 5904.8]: 10.3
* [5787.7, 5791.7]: 11.5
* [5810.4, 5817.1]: 11.9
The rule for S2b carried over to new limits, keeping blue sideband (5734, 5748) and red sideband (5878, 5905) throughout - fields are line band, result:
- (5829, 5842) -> -1.00 Ang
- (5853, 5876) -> -3.05 Ang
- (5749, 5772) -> 0.06 Ang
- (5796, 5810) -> -0.72 Ang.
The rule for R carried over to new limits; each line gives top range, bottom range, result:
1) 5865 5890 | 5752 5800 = 0.98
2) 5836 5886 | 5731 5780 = 0.99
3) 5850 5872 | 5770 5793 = 1.02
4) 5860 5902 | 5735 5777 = 0.92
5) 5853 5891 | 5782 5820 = 0.96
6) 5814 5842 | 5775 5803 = 1.04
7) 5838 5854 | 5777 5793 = 1.04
